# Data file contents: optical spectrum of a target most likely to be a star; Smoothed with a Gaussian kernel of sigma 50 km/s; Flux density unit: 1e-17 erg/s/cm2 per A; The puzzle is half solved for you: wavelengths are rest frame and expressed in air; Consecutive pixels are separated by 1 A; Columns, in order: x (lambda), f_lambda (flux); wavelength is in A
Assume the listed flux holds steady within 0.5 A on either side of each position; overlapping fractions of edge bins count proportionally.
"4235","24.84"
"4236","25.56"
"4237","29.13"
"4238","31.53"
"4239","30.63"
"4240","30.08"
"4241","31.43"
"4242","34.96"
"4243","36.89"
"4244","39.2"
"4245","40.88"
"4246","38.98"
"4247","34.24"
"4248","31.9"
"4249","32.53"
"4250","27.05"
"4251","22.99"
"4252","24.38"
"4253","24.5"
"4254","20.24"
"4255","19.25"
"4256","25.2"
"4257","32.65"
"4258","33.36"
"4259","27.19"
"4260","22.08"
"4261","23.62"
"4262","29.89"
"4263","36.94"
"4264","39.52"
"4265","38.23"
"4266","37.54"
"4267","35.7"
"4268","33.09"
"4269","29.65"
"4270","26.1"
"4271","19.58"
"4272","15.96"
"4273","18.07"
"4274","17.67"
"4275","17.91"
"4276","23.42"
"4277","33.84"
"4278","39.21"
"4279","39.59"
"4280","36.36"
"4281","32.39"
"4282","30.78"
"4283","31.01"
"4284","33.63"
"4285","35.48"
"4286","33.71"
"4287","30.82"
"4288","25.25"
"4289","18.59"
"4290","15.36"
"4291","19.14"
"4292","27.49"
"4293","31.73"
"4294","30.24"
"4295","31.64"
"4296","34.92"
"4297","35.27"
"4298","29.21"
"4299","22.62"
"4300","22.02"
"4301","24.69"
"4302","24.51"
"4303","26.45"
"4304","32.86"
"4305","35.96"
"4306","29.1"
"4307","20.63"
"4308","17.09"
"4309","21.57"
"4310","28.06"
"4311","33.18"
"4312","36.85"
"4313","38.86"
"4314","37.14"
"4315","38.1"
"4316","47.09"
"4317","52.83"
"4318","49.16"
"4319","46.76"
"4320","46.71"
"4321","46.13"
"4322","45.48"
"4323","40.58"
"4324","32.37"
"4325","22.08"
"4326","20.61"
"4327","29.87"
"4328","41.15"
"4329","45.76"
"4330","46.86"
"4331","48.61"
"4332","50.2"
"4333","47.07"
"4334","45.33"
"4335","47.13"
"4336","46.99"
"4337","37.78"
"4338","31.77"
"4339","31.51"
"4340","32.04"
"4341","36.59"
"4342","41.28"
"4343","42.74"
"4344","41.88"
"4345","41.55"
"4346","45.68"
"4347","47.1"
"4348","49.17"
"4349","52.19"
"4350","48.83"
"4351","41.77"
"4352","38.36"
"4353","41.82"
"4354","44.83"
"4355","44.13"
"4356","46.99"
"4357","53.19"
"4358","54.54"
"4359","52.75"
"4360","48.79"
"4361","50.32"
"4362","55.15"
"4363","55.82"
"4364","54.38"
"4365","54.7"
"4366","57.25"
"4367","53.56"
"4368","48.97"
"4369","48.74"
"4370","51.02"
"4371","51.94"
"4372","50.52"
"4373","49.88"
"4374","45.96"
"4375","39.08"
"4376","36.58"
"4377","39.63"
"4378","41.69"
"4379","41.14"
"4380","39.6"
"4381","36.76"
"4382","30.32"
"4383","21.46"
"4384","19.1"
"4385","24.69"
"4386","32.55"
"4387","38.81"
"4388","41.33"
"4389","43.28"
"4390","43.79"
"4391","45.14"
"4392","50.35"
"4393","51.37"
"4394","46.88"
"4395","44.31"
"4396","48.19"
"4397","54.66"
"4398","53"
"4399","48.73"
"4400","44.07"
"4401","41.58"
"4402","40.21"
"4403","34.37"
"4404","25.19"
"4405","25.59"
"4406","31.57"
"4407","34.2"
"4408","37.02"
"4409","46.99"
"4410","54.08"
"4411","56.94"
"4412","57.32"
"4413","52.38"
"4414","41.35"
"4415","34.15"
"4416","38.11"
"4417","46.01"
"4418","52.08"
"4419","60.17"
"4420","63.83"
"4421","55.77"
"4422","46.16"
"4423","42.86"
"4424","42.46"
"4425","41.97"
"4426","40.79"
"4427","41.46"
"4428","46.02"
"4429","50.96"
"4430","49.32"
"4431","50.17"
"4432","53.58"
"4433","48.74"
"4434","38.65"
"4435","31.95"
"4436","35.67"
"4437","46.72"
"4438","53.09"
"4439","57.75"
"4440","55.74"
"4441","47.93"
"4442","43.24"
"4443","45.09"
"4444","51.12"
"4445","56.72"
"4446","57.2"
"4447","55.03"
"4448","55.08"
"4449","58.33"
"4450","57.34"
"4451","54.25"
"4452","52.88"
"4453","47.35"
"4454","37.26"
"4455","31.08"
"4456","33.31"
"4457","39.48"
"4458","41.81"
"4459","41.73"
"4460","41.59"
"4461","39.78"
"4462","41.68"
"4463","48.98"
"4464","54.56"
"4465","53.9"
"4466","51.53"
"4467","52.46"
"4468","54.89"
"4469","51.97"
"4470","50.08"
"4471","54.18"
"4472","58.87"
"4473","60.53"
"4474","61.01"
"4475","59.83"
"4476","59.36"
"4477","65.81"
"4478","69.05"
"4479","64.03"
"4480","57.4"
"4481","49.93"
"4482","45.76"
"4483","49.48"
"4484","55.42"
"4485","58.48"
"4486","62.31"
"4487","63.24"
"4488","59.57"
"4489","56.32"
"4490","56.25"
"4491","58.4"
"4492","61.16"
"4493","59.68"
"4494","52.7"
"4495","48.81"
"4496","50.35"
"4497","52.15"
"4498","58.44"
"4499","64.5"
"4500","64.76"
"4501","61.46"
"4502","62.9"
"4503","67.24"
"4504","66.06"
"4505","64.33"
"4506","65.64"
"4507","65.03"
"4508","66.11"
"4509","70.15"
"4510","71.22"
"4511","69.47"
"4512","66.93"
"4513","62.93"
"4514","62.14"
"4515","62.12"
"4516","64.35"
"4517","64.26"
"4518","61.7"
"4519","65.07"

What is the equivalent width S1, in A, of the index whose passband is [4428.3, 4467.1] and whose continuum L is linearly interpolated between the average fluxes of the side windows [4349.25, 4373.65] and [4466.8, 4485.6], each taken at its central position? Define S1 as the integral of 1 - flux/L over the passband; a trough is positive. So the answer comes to 5.22 A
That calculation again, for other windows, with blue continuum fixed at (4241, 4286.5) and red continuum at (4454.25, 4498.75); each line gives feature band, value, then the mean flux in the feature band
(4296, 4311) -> 3.3 A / 26.9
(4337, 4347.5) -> -0.1 A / 39.1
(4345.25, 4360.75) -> -2.9 A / 47.3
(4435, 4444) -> 0.3 A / 47.4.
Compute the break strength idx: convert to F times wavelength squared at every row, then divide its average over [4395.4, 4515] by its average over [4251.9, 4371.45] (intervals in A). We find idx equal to 1.52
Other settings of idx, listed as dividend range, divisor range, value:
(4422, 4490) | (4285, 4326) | 1.69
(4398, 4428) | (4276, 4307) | 1.58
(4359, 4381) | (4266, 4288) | 1.71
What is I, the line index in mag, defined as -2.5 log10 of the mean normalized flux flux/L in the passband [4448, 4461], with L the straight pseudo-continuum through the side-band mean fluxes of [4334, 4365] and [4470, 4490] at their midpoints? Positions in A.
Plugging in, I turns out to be 0.232 mag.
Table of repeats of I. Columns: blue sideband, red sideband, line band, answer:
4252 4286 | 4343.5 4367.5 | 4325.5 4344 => 0.10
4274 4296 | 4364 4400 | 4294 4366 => -0.11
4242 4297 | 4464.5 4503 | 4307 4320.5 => -0.06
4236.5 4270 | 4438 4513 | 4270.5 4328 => 0.17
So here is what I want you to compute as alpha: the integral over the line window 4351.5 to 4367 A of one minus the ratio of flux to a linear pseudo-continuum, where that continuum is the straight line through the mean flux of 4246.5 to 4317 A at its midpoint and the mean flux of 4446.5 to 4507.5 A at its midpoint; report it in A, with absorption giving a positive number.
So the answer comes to -4.3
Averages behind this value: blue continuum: 29.2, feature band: 50.3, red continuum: 54.7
